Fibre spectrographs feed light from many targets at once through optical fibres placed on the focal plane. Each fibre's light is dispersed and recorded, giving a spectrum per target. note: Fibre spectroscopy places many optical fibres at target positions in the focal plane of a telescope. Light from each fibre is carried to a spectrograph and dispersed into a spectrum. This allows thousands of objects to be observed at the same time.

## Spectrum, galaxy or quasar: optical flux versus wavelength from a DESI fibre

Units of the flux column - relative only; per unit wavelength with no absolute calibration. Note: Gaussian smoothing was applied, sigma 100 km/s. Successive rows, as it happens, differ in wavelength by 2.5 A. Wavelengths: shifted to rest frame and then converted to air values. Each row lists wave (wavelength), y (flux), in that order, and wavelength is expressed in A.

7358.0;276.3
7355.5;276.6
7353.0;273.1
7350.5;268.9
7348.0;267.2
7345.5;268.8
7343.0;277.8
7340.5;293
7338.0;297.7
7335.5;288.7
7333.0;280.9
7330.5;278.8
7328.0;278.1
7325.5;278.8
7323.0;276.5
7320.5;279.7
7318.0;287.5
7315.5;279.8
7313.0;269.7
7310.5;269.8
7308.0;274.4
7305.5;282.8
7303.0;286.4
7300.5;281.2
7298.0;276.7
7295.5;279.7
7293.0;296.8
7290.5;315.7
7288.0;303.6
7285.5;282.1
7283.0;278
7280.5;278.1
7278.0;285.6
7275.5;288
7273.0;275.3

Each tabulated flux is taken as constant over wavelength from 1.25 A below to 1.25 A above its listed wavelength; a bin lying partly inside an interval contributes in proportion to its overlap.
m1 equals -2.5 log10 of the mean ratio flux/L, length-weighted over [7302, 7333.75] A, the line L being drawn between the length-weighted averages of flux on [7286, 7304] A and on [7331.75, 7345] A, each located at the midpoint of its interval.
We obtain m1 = 0.039 mag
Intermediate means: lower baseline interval 291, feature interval 279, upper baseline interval 287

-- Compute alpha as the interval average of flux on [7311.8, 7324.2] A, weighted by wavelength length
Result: 279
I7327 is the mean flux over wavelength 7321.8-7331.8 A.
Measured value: 278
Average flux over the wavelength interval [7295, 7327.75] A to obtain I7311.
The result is 279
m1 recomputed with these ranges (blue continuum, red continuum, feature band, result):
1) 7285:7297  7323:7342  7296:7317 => 0.05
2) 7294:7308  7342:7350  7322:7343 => -0.04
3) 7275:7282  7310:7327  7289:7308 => -0.03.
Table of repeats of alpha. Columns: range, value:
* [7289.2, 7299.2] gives 292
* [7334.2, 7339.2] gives 293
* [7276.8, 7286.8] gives 281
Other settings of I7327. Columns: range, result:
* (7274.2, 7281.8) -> 284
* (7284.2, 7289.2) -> 293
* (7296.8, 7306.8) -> 282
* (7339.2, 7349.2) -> 277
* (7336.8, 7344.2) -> 290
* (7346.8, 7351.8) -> 268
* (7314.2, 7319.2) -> 283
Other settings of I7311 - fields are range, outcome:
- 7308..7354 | 279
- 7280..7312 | 285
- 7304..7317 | 276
